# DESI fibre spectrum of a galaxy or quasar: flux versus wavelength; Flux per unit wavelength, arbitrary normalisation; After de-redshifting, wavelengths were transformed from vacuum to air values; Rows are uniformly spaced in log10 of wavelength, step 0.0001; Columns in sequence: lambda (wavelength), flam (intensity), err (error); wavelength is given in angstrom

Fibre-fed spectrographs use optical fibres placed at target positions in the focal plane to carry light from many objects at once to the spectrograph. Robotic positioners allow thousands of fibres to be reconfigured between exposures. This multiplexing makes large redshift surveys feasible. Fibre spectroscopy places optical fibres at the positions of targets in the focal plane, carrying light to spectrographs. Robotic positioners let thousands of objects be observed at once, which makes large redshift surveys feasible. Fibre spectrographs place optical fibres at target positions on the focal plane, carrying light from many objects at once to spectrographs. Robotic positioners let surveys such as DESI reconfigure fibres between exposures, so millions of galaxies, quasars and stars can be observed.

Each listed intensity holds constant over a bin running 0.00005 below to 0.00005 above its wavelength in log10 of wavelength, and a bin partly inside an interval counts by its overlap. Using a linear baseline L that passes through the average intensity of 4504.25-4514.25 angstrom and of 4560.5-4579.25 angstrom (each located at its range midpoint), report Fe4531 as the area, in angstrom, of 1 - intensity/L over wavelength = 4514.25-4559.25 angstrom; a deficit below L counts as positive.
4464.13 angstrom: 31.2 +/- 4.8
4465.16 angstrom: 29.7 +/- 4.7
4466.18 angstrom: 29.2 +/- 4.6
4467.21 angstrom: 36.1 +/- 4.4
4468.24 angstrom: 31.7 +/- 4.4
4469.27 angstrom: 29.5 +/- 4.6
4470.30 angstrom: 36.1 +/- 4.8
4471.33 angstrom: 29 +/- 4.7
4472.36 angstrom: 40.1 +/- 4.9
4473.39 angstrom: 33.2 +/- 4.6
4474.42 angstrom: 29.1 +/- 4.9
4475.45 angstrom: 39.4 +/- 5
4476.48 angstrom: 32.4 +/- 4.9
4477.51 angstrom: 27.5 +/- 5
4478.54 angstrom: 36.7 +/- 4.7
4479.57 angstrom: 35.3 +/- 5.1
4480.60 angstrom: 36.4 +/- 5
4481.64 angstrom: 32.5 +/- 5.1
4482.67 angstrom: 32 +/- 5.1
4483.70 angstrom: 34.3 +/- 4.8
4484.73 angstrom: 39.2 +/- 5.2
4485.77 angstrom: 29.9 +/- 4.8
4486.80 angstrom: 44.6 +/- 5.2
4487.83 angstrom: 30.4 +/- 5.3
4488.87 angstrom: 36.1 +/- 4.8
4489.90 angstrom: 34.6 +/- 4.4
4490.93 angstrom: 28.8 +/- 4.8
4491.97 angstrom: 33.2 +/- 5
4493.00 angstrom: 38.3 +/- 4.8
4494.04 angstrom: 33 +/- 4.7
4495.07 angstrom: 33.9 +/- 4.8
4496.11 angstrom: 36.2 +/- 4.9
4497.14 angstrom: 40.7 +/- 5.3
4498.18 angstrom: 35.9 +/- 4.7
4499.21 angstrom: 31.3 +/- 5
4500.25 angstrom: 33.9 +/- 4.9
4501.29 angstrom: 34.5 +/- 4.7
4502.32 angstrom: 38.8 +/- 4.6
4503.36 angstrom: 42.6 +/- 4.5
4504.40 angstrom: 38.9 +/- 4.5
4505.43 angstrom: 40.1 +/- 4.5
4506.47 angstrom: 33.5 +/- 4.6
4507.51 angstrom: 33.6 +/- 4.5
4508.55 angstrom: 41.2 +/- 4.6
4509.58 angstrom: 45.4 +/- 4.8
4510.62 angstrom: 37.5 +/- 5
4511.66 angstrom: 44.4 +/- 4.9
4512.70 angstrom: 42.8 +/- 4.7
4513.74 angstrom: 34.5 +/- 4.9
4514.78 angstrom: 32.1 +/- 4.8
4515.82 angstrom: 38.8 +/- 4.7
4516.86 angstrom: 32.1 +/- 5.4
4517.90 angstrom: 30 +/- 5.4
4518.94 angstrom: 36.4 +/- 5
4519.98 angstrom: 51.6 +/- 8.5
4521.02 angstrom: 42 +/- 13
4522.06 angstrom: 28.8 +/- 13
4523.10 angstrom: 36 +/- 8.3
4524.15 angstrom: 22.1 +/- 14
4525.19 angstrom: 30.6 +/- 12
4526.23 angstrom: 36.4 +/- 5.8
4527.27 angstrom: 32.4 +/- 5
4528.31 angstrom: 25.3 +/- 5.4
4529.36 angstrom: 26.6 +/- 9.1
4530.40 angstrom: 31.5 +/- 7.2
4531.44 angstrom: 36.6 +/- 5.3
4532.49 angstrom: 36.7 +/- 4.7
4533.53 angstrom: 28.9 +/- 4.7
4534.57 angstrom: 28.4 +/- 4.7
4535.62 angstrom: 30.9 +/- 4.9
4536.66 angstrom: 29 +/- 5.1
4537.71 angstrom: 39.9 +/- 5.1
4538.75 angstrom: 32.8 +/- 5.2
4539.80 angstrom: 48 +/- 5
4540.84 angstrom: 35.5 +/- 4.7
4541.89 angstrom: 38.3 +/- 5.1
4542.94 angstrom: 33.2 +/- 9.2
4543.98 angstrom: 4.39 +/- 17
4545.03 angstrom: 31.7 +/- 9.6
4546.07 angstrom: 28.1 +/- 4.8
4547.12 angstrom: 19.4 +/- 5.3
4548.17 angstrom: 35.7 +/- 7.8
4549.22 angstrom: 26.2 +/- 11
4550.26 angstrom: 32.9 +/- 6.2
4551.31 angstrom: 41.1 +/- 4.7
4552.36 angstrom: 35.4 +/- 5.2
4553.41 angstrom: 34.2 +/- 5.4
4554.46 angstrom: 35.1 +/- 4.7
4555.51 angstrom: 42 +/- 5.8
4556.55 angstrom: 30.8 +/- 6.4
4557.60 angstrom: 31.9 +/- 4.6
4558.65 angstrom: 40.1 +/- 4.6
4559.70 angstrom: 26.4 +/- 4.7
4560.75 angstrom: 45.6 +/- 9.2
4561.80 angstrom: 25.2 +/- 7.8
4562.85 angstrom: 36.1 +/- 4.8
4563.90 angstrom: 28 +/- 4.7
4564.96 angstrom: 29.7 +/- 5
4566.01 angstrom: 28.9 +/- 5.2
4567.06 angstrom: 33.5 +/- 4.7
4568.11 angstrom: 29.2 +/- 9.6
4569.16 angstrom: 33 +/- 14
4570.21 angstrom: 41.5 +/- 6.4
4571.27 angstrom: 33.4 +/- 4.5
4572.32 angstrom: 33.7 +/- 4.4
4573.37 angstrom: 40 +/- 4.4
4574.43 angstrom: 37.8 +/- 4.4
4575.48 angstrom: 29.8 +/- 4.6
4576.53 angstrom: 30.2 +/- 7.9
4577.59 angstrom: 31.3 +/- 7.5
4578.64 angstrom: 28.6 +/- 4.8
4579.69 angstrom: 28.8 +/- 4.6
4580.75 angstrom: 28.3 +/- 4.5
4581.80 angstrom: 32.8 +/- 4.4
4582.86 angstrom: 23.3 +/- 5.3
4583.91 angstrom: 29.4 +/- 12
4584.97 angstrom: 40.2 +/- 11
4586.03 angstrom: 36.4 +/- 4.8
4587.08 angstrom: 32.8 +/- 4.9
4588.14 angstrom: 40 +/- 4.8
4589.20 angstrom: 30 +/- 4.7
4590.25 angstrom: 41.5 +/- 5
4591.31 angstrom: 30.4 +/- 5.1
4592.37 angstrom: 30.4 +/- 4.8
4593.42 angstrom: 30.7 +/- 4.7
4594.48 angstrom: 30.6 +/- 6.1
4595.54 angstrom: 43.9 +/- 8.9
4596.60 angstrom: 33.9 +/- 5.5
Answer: 4.1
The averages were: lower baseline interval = 39.2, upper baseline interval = 32.9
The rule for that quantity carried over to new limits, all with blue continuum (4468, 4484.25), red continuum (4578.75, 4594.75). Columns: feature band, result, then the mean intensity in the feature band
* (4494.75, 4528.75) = -3.19 angstrom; 36.2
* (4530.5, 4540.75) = -0.51 angstrom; 34.5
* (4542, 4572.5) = 0.56 angstrom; 32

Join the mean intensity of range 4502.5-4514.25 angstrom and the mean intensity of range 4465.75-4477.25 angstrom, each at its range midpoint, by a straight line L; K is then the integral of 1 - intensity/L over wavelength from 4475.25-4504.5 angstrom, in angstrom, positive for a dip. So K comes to 0.9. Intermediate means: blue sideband 33.1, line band 35.1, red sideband 39.5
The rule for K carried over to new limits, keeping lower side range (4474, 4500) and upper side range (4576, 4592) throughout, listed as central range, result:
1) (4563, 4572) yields 0.07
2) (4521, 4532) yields 0.77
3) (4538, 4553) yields 0.62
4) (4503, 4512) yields -1.47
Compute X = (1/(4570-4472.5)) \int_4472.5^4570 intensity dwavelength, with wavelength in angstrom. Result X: 34.2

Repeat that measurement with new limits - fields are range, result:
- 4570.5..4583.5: 31.7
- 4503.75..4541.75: 35.4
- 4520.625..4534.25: 31.7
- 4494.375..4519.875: 37.3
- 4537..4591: 33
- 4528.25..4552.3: 31.5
